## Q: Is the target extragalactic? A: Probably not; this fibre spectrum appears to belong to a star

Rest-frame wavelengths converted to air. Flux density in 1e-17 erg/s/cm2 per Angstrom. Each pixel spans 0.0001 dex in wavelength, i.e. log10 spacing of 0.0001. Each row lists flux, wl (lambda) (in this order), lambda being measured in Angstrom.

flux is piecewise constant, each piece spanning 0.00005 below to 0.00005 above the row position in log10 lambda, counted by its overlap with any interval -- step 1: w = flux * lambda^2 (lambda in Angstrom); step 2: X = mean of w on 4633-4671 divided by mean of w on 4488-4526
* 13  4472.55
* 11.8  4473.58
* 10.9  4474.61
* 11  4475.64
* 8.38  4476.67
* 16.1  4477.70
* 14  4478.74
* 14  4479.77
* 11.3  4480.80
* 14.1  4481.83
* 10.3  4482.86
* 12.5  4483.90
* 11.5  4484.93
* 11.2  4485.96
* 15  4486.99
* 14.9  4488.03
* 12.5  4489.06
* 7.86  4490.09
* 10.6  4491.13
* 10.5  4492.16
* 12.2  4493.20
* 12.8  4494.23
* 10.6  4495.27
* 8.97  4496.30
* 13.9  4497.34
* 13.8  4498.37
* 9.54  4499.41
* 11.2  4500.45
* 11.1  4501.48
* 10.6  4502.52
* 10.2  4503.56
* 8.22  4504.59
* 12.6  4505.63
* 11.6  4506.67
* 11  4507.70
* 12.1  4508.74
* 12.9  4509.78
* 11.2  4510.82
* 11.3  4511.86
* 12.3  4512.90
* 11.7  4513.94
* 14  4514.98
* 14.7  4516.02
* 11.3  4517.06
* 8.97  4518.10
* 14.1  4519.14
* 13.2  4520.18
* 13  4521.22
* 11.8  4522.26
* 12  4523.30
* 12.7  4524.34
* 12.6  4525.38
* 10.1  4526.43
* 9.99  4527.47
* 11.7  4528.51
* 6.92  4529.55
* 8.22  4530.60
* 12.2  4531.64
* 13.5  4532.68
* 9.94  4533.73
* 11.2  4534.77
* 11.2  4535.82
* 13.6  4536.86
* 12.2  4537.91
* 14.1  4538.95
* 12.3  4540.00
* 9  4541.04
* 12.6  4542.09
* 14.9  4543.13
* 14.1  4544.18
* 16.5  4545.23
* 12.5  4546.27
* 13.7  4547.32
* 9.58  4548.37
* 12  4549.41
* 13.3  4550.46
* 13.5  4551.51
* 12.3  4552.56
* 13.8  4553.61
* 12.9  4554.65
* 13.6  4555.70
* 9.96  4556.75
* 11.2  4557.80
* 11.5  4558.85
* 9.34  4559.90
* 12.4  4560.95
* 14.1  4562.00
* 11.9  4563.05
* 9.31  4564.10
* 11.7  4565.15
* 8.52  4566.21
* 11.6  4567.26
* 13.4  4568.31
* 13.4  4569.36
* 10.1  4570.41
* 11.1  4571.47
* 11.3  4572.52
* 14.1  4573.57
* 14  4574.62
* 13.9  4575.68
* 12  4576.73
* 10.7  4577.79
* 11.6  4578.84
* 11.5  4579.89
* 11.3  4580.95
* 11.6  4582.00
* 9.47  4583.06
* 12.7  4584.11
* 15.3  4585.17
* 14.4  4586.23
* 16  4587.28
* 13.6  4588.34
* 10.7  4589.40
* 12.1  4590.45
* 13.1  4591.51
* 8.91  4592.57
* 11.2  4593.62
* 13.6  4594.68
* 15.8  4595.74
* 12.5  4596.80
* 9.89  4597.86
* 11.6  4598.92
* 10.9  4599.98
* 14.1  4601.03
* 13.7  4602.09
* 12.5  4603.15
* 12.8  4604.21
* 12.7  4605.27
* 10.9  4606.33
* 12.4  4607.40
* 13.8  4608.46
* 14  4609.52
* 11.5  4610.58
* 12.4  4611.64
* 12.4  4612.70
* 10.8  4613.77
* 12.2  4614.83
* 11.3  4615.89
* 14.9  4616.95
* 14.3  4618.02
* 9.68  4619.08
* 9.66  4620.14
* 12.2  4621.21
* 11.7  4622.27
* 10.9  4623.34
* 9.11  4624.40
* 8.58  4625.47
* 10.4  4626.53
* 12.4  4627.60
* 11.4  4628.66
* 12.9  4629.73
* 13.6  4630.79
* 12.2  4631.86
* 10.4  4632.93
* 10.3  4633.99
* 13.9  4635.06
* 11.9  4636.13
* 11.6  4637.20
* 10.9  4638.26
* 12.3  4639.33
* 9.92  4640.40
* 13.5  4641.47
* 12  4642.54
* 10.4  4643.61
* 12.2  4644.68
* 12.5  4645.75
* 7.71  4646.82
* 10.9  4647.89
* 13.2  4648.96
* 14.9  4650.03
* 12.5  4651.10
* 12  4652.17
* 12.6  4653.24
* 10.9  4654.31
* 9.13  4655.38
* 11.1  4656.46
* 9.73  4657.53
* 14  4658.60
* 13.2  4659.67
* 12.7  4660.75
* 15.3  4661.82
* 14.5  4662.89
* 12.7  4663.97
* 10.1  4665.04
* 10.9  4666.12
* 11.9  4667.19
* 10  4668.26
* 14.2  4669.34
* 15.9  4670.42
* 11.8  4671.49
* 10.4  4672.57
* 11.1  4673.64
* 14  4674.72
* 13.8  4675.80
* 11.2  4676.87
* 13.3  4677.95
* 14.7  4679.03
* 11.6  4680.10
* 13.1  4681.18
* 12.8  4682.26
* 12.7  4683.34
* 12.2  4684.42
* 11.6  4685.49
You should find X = 1.09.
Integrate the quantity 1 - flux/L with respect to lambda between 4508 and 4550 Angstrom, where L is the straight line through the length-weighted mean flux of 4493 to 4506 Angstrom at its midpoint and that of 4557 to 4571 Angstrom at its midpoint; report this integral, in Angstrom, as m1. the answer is -2.9 Angstrom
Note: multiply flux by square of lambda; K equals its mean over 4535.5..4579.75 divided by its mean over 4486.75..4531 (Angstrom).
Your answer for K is 1.09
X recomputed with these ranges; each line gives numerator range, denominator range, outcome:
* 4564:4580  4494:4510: 1.08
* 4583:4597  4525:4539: 1.19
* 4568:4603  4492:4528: 1.10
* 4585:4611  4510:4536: 1.13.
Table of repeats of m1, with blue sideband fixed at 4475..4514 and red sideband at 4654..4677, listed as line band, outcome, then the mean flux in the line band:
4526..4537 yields 1.1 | 10.7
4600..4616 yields -0.6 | 12.5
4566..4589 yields -0.8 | 12.4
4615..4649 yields 1.8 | 11.5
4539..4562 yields -1.2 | 12.5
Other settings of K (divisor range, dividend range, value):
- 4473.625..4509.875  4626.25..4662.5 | 1.09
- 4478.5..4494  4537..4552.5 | 1.09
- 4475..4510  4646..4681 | 1.13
